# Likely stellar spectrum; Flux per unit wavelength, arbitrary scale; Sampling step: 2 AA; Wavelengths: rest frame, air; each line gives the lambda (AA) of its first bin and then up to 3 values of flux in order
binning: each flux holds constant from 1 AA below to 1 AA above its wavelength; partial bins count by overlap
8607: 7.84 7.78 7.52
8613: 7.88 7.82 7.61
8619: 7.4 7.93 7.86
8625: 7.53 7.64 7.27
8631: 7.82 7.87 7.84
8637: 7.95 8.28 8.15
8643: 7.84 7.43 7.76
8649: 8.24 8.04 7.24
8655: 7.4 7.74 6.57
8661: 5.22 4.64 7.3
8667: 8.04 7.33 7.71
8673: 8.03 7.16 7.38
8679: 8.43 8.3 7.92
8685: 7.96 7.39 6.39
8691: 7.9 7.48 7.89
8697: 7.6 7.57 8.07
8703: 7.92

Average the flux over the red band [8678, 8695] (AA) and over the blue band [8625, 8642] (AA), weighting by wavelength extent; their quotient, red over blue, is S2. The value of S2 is 1.0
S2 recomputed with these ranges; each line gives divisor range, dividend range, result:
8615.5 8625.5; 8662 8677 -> 0.94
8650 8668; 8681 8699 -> 1.10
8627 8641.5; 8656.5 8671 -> 0.86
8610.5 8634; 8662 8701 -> 0.98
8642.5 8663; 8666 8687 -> 1.08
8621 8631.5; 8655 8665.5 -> 0.83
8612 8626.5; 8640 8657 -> 1.01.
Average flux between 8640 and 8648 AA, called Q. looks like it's 7.79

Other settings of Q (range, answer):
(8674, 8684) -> 7.84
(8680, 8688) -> 7.89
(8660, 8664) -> 4.93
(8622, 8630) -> 7.58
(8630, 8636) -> 7.84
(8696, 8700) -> 7.58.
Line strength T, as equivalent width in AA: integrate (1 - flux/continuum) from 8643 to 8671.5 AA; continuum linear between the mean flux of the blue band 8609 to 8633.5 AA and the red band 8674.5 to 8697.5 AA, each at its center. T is 1.7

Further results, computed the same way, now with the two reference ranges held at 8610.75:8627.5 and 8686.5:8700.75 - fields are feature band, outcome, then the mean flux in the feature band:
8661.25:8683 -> 0.5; 7.38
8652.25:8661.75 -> 0.9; 6.87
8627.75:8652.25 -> -0.7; 7.87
